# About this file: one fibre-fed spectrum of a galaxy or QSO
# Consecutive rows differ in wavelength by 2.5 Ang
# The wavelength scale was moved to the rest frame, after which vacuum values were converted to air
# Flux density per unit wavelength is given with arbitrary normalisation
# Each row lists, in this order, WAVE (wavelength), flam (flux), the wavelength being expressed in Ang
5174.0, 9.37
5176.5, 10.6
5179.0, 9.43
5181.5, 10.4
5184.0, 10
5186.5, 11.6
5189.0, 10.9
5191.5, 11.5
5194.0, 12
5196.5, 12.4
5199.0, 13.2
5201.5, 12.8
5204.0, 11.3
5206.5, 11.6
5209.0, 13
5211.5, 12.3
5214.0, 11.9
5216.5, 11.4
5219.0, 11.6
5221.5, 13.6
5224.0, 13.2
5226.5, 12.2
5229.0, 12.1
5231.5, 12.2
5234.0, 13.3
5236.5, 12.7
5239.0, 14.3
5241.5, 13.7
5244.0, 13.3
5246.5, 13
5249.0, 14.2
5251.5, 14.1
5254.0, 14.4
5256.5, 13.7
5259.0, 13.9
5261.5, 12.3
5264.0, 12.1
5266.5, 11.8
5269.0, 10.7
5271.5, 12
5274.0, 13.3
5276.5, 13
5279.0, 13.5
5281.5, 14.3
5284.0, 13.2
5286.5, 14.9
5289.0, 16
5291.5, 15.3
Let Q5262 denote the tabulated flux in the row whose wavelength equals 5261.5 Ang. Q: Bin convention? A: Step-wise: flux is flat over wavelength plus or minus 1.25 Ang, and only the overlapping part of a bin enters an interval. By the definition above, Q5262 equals 12.3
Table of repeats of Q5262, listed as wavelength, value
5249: 14.2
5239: 14.3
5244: 13.3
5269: 10.7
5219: 11.6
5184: 10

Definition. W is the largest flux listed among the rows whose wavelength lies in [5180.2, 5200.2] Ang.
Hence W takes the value 13.2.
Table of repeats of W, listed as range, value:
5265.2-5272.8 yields 12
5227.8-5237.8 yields 13.3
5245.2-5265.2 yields 14.4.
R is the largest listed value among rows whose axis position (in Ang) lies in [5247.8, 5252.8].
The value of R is 14.2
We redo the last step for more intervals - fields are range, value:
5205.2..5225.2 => 13.6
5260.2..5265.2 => 12.3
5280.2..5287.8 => 14.9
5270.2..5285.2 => 14.3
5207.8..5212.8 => 13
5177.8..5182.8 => 10.4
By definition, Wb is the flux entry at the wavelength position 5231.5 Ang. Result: 12.2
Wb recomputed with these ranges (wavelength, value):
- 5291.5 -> 15.3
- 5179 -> 9.43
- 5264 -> 12.1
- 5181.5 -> 10.4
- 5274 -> 13.3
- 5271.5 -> 12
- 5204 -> 11.3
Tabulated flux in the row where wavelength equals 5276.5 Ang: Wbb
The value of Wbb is 13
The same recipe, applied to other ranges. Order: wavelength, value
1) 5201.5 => 12.8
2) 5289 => 16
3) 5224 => 13.2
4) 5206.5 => 11.6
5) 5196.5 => 12.4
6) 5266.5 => 11.8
